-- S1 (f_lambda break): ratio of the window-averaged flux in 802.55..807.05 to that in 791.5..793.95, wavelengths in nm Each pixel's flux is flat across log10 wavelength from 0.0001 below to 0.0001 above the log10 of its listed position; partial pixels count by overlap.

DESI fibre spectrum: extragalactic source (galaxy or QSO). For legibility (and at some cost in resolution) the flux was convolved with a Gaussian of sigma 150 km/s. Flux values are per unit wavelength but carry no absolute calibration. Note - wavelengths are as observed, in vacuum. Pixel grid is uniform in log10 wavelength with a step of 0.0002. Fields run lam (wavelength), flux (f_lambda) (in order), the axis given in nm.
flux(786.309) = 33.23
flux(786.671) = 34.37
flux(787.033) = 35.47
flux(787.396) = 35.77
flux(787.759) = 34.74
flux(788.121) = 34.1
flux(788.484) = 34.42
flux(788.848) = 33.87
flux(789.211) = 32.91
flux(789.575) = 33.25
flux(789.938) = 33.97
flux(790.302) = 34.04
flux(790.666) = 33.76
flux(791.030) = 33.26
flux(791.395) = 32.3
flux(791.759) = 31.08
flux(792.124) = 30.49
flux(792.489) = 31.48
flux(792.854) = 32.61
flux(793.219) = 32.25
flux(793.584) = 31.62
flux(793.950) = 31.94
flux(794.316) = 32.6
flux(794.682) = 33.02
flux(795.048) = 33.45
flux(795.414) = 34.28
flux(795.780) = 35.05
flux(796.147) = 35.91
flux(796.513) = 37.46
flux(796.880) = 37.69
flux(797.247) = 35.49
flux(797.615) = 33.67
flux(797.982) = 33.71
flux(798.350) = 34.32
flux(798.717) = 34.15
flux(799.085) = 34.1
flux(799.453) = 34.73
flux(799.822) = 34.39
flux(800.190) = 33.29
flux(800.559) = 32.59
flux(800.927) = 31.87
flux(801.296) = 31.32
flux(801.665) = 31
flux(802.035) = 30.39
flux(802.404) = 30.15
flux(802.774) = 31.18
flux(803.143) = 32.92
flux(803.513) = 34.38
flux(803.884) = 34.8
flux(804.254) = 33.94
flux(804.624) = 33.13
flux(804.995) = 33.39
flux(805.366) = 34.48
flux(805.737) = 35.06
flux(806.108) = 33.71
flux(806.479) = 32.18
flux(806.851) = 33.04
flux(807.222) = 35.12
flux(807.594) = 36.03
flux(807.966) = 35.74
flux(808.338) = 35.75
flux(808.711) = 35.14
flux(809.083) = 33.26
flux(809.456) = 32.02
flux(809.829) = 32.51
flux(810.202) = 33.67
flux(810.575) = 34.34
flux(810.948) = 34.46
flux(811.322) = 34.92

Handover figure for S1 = 1.06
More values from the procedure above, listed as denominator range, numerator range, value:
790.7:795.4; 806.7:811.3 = 1.06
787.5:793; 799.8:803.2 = 0.96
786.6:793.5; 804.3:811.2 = 1.02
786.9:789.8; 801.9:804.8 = 0.95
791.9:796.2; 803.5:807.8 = 1.04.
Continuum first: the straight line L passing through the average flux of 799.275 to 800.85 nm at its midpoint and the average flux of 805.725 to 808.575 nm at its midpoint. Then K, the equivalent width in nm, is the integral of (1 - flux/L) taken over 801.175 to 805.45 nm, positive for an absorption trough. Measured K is 0.19 nm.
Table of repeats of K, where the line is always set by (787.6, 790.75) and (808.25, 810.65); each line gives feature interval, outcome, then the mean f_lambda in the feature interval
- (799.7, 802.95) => 0.20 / 31.7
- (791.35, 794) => 0.17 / 31.7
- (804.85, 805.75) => -0.01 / 34.2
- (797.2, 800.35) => -0.03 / 34.2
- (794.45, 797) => -0.10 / 35.2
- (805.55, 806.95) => 0.01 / 33.5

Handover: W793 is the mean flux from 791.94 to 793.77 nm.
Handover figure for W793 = 31.7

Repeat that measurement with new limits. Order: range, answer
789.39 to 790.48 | 33.8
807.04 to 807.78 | 35.6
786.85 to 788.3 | 35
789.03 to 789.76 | 33.1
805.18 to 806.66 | 33.9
